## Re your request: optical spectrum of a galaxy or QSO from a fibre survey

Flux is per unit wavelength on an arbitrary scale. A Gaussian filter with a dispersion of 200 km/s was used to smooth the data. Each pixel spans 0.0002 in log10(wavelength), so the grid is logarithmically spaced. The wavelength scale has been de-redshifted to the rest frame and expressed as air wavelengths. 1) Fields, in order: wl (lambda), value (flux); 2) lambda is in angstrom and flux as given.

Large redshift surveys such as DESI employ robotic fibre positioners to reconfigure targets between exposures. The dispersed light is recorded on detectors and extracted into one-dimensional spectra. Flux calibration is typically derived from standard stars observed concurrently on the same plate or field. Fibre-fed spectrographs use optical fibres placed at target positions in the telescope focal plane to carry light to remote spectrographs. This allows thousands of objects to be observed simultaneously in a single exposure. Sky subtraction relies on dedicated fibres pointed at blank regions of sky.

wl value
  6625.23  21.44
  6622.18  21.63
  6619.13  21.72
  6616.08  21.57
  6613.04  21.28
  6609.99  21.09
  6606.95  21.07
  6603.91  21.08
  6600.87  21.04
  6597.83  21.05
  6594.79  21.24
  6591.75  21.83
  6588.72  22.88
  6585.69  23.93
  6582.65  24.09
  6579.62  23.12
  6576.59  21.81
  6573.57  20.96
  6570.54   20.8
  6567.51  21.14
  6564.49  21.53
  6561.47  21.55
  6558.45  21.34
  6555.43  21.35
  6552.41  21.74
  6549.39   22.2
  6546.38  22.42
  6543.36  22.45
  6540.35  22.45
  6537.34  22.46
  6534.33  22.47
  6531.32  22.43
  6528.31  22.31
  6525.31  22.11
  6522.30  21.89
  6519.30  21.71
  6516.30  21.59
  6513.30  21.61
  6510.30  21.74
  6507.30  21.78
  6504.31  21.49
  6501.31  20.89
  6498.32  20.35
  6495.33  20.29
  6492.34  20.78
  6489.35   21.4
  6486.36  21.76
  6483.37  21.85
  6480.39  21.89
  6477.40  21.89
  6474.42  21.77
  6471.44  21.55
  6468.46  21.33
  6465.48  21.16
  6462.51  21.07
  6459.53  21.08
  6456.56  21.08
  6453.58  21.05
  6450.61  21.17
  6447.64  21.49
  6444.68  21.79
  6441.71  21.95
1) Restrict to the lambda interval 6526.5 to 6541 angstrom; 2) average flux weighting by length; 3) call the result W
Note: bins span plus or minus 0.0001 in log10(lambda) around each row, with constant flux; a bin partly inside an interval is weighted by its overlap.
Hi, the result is 22.4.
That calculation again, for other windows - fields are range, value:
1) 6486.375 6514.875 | 21.2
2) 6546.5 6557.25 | 21.8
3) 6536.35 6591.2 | 22.1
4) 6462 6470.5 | 21.2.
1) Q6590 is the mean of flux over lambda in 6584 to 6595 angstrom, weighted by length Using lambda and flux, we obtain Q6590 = 22.6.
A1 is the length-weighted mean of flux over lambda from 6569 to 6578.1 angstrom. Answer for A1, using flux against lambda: 21.2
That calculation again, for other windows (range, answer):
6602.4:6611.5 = 21.1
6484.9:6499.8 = 20.9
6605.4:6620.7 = 21.3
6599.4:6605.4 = 21.1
